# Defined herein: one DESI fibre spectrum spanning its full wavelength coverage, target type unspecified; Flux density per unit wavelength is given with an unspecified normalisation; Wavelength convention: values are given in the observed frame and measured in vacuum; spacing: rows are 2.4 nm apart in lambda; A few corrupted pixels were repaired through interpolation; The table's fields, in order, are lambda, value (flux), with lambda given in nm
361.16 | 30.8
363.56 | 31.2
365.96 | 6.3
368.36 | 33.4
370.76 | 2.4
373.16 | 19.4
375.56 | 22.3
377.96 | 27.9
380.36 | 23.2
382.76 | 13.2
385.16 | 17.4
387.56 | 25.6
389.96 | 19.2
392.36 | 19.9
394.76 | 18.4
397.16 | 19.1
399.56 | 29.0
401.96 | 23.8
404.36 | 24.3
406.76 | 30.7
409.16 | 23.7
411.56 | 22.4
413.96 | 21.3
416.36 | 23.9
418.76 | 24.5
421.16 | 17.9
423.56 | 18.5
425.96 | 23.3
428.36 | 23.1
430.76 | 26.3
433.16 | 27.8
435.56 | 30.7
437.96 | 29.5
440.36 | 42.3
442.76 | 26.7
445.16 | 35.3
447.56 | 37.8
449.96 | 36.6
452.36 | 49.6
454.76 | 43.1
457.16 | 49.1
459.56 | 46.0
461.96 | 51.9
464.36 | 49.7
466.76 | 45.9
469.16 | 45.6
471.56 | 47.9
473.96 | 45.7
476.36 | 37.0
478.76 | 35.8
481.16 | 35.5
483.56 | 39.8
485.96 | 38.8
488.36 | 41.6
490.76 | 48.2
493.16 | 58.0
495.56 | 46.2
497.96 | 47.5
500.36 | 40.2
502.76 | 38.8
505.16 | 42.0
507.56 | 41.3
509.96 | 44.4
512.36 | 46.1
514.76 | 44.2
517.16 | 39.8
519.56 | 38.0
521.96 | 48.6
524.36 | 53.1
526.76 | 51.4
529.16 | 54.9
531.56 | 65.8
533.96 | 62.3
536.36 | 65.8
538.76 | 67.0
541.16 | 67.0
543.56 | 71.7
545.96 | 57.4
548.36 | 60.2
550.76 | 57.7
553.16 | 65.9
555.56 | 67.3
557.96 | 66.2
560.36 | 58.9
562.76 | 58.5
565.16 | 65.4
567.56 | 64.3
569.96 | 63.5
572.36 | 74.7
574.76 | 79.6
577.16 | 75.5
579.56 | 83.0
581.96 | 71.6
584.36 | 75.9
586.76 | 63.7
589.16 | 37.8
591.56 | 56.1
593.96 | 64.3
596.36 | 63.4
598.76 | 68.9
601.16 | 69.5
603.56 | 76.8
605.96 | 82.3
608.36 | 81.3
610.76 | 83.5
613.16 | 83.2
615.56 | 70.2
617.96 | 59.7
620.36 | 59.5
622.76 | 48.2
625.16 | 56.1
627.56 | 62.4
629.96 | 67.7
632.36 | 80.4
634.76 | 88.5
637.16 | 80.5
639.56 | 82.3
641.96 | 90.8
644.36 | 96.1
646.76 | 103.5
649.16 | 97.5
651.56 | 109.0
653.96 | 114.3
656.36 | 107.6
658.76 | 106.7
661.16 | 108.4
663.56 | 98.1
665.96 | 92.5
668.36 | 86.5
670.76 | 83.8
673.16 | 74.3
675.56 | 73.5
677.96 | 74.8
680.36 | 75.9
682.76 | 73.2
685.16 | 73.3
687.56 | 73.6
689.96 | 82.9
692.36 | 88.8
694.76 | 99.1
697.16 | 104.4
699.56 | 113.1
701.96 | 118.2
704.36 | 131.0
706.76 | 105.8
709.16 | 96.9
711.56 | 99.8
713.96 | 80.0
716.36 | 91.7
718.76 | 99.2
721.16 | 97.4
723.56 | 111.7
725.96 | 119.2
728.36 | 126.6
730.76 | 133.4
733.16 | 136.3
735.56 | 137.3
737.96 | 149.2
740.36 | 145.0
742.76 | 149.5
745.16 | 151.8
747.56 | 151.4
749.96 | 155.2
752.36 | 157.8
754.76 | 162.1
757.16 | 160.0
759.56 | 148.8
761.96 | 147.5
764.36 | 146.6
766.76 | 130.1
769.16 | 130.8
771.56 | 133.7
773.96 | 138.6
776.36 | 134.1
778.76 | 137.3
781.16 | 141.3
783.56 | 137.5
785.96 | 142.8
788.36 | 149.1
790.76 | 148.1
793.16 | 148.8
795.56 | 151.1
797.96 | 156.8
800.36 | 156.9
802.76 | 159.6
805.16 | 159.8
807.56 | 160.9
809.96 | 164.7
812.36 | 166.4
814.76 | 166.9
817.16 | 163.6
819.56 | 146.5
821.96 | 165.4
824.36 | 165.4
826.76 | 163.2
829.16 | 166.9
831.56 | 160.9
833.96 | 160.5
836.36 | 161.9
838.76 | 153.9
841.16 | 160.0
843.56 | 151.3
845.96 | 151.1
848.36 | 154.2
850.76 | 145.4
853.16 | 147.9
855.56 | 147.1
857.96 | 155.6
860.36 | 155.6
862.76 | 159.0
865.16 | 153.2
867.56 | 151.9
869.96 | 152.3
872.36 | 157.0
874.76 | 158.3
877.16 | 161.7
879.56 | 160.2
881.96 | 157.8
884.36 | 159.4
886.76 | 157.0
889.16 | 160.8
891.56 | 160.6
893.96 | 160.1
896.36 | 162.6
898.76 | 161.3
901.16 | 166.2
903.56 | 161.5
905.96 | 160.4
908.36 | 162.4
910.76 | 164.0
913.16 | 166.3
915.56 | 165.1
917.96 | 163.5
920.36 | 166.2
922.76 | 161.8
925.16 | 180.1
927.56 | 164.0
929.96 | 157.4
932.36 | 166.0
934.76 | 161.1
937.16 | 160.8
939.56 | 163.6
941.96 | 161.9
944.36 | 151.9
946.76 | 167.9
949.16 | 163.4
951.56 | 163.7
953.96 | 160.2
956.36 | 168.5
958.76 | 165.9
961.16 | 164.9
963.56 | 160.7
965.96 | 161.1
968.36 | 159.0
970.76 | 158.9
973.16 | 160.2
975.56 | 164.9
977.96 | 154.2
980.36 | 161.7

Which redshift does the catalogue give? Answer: 0.000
